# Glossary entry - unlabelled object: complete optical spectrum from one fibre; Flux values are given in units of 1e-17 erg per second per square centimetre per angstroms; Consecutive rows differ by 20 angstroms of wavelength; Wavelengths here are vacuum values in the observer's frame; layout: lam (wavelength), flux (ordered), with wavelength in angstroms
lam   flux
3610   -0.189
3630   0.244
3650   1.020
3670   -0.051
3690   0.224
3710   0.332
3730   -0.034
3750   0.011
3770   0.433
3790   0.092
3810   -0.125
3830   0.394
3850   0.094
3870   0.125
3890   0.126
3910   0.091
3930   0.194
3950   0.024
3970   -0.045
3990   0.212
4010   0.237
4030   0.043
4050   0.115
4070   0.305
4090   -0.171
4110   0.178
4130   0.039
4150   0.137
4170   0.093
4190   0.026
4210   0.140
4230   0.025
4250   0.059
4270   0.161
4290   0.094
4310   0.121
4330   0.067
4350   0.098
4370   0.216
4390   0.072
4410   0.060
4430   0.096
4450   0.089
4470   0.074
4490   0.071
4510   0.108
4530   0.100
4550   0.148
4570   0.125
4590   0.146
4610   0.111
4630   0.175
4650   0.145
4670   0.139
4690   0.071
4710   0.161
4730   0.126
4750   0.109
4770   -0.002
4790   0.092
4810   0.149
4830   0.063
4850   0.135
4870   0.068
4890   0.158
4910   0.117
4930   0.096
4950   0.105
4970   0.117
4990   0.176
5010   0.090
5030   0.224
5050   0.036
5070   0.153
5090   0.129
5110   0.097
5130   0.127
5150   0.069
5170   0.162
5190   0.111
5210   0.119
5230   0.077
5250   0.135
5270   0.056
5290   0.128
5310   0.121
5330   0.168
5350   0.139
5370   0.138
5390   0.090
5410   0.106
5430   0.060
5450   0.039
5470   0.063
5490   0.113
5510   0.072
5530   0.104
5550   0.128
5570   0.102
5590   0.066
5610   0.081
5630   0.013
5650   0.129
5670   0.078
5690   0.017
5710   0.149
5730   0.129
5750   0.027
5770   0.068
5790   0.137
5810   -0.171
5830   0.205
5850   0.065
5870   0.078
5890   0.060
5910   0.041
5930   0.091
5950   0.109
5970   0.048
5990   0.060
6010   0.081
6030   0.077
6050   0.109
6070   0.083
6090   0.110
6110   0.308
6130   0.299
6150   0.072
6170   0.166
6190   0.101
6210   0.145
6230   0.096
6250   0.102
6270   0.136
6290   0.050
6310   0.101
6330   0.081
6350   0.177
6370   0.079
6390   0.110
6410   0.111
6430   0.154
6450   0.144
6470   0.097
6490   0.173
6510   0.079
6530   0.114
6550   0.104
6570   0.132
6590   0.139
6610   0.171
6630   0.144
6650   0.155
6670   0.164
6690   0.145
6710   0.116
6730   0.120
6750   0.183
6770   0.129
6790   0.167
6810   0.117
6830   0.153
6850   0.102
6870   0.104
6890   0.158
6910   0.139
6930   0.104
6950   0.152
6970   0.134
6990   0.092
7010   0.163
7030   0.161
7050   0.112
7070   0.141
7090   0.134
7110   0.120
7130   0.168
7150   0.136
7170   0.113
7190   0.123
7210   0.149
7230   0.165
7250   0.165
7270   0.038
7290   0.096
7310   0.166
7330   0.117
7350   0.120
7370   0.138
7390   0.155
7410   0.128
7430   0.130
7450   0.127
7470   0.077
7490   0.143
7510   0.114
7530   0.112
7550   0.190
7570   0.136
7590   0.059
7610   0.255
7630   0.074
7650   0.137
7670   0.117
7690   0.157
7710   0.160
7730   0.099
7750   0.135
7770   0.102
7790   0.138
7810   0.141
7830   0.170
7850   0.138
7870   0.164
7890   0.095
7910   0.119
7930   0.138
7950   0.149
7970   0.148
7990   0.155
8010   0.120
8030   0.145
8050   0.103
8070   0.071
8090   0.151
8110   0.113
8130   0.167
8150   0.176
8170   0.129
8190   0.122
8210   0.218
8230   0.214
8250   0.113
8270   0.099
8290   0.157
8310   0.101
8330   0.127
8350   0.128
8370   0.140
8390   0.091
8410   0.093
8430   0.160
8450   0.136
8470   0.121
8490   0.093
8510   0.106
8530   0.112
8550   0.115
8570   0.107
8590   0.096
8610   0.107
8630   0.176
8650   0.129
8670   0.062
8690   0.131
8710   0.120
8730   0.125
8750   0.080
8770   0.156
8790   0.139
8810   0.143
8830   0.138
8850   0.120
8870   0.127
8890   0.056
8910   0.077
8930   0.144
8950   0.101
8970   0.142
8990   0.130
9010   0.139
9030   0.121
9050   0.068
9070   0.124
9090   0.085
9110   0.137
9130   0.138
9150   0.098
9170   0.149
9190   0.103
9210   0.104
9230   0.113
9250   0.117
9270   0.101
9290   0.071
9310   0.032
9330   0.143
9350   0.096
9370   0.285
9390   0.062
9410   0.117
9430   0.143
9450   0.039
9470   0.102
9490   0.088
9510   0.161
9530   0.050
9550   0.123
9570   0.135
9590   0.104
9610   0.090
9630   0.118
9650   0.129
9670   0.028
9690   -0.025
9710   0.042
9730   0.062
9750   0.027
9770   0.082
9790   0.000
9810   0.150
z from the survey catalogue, 0.64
